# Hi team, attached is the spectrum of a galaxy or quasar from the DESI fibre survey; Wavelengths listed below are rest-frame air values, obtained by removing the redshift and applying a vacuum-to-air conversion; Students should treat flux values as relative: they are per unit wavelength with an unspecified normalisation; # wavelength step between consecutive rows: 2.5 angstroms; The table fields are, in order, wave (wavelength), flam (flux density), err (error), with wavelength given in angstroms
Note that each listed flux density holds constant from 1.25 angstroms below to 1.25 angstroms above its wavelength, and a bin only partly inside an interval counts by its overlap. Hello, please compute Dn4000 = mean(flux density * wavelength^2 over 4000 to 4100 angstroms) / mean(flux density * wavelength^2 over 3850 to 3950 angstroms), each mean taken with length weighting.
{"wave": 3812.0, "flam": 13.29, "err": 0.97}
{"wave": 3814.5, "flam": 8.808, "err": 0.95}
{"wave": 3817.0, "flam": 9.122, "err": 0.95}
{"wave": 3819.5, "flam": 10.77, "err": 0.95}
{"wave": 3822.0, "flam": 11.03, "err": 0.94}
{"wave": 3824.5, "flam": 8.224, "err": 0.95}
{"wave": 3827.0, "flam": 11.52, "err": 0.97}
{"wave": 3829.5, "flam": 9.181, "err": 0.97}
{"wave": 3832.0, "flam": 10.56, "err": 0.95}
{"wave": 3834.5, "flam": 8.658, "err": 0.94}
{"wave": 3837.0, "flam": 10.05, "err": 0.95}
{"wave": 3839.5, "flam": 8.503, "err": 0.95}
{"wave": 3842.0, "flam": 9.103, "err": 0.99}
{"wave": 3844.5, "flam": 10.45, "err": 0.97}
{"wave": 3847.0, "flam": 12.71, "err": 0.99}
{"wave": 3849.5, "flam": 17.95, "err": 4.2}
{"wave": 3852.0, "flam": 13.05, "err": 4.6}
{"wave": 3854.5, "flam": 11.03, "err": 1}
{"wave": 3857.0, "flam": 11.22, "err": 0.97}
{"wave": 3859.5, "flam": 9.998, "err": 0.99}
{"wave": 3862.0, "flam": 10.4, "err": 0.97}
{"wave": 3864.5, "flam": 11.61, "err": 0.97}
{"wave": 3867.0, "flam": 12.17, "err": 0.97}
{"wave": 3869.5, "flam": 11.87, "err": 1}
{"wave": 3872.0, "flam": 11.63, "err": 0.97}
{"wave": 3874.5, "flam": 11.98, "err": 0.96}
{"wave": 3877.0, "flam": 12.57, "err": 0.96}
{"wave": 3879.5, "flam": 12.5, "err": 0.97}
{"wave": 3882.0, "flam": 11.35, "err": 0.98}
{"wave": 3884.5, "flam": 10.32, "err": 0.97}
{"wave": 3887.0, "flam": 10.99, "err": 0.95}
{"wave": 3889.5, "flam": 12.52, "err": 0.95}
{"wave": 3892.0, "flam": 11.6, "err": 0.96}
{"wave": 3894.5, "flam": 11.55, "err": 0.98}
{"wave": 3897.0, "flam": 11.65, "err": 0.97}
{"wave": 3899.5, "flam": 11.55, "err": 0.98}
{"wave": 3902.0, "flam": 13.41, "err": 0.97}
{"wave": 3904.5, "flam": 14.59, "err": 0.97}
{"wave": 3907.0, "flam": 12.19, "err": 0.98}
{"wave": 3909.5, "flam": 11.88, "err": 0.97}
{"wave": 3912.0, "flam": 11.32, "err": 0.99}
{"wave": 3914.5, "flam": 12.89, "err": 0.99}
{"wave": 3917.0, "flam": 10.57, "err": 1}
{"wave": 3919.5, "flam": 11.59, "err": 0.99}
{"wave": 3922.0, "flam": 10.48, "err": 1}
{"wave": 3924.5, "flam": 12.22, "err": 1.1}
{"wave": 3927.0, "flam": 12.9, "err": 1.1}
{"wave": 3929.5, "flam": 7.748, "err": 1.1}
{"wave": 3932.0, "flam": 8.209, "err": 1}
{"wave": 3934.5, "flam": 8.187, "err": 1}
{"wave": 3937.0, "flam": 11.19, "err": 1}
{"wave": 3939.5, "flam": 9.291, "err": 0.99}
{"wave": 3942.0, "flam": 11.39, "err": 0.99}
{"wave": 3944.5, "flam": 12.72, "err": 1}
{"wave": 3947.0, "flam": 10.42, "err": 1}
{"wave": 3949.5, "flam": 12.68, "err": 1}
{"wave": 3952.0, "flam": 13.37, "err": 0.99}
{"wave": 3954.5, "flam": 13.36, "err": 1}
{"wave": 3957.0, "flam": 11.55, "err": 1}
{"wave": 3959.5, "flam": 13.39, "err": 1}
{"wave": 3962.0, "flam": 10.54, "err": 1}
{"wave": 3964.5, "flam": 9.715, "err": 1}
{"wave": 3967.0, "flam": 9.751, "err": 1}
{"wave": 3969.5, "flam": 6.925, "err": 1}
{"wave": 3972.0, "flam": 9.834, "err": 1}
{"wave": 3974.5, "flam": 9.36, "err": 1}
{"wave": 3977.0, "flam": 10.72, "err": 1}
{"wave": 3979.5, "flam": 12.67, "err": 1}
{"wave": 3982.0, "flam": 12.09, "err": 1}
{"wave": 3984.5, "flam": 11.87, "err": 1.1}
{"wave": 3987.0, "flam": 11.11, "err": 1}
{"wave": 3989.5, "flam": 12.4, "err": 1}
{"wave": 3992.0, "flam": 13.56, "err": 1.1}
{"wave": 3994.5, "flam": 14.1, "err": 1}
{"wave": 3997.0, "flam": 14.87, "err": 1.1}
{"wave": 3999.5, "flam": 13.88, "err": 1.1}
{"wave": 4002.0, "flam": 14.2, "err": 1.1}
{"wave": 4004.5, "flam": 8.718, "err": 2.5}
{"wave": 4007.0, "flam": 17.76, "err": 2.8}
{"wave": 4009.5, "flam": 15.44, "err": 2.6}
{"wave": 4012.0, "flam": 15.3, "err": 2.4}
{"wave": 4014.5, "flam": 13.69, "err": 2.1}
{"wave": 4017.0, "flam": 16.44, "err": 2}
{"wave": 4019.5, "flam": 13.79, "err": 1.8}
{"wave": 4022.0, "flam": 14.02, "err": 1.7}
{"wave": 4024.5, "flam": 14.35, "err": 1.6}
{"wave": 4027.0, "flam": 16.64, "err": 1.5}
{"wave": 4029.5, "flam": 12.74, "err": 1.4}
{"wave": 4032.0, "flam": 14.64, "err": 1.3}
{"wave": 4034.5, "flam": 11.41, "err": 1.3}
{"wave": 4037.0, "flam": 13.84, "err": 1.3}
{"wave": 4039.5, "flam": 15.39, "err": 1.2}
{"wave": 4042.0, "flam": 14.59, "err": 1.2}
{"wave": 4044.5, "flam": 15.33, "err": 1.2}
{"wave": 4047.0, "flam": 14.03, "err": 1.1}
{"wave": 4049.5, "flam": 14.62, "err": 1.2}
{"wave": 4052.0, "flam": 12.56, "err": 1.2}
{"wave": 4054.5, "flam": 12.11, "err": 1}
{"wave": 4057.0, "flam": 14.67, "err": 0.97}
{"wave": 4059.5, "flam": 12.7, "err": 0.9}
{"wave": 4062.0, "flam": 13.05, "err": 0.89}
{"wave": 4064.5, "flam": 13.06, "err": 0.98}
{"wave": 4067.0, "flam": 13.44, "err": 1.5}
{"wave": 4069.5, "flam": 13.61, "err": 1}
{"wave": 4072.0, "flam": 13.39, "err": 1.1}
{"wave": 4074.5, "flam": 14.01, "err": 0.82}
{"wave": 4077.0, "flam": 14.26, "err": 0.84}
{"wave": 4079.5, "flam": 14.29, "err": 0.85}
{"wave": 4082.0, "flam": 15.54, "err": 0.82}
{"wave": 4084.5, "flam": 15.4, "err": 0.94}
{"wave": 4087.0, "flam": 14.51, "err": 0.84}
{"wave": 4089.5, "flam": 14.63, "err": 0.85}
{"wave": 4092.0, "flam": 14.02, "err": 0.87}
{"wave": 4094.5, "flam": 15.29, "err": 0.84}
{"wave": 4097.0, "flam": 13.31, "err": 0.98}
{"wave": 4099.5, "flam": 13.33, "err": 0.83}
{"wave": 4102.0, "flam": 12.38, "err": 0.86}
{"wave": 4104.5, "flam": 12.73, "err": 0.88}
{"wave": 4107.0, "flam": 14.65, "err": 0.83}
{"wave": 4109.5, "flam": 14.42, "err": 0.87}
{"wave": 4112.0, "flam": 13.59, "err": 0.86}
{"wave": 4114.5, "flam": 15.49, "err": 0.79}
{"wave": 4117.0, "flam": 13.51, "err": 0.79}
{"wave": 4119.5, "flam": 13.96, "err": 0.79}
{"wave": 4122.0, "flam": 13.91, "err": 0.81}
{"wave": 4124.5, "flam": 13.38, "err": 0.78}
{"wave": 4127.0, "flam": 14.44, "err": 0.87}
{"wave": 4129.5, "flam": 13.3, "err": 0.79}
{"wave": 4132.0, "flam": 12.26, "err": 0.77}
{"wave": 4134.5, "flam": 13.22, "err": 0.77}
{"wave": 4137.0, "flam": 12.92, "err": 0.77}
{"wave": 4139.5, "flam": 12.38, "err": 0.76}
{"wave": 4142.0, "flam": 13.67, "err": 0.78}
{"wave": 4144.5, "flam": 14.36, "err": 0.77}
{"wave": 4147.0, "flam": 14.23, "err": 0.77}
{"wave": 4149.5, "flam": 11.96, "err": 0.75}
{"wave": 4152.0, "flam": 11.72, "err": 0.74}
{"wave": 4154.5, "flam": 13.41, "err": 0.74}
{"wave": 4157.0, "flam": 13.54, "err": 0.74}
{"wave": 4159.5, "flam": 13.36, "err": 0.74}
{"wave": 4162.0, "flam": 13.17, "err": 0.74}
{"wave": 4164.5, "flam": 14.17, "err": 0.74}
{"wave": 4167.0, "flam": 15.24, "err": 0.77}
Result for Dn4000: 1.33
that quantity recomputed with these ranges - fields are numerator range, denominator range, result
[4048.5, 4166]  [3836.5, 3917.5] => 1.30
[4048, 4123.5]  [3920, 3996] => 1.33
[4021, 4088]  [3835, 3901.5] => 1.33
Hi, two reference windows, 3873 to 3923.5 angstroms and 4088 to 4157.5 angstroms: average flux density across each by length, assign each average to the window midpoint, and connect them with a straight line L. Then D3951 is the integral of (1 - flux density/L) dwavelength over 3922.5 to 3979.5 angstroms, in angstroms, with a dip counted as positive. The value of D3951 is 7.1 angstroms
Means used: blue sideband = 11.9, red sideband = 13.6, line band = 10.7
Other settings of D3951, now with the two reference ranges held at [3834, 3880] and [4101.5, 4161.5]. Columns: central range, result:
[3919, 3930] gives 0.7 angstroms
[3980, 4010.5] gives -2.0 angstroms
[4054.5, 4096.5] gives -3.2 angstroms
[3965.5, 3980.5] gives 3.0 angstroms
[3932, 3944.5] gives 2.0 angstroms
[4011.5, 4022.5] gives -1.8 angstroms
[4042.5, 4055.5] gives -1.0 angstroms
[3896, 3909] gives -0.9 angstroms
